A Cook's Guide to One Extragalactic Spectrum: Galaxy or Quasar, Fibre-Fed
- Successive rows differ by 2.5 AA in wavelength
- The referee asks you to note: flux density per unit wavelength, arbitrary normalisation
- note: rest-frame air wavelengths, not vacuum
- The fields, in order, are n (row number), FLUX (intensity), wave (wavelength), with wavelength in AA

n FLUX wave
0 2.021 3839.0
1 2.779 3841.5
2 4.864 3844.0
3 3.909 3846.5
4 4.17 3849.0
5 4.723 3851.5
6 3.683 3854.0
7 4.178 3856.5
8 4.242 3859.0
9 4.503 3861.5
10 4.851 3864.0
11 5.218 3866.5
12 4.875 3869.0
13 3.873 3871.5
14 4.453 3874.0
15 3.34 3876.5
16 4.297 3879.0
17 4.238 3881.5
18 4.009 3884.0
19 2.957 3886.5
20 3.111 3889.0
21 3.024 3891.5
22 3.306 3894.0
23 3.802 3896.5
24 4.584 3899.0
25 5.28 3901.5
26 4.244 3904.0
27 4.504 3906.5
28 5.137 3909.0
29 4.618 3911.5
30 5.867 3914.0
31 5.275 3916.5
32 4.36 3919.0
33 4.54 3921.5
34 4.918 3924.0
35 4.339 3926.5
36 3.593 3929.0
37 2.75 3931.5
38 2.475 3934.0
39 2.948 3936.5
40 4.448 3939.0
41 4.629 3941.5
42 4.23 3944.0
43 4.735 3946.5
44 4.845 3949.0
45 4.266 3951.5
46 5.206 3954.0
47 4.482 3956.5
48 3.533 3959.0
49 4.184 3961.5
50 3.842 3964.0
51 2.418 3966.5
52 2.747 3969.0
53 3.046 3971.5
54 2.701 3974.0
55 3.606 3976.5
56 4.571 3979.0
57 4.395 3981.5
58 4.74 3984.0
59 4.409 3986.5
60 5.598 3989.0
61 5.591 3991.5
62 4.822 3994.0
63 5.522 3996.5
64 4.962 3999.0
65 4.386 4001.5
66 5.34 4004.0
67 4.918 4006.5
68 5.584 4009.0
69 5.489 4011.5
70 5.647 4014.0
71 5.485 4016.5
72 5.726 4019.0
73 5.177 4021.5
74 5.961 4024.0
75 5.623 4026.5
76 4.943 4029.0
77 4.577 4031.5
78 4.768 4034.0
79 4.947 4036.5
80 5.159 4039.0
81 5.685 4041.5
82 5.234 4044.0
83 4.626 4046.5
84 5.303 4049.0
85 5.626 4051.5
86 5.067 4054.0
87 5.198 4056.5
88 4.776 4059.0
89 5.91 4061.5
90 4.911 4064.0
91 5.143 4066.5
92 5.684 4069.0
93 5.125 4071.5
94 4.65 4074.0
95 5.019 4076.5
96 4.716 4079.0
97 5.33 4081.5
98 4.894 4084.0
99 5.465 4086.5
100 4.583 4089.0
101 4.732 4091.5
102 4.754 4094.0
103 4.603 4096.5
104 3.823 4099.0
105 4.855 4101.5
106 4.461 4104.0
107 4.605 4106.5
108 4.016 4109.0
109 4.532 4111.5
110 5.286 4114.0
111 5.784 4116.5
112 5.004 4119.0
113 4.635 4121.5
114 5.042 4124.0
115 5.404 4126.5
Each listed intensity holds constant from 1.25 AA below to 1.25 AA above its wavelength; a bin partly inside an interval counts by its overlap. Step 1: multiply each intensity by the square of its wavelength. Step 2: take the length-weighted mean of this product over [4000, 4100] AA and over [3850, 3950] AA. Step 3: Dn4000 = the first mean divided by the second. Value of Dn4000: 1.31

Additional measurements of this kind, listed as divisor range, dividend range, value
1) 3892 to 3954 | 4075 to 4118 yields 1.21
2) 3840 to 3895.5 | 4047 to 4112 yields 1.36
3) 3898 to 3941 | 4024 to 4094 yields 1.26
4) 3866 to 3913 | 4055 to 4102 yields 1.32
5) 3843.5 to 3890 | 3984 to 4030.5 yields 1.36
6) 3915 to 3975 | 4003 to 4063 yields 1.40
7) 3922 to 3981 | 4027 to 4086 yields 1.39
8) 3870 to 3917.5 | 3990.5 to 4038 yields 1.32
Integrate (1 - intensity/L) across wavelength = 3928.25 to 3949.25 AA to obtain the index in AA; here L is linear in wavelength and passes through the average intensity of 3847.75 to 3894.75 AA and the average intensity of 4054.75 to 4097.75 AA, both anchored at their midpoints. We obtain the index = 2.76 AA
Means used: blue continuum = 4.06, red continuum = 5.03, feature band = 3.81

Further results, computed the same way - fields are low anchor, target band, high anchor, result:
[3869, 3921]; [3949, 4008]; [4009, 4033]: 8.1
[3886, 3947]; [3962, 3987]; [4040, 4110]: 4.6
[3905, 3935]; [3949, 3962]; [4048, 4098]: 0.4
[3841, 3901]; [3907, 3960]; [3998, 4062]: 2.0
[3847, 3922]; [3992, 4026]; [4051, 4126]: -4.6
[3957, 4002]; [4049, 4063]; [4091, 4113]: -3.0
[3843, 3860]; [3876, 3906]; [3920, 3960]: 2.2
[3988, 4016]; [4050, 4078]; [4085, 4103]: -1.8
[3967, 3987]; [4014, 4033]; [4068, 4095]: -4.9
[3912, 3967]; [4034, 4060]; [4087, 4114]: -4.1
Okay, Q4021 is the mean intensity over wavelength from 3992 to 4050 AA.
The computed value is 5.22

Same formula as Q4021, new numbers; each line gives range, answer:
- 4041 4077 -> 5.19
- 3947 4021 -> 4.56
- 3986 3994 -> 5.21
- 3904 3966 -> 4.3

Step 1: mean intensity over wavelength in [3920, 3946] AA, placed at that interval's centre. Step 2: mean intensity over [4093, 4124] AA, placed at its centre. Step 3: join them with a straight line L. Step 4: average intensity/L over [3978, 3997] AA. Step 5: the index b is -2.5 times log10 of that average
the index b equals -0.19 mag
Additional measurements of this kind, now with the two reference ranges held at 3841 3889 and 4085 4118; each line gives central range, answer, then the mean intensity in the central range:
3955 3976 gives 0.281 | 3.4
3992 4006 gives -0.125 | 5.03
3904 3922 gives -0.141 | 4.87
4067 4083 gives -0.093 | 5.09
